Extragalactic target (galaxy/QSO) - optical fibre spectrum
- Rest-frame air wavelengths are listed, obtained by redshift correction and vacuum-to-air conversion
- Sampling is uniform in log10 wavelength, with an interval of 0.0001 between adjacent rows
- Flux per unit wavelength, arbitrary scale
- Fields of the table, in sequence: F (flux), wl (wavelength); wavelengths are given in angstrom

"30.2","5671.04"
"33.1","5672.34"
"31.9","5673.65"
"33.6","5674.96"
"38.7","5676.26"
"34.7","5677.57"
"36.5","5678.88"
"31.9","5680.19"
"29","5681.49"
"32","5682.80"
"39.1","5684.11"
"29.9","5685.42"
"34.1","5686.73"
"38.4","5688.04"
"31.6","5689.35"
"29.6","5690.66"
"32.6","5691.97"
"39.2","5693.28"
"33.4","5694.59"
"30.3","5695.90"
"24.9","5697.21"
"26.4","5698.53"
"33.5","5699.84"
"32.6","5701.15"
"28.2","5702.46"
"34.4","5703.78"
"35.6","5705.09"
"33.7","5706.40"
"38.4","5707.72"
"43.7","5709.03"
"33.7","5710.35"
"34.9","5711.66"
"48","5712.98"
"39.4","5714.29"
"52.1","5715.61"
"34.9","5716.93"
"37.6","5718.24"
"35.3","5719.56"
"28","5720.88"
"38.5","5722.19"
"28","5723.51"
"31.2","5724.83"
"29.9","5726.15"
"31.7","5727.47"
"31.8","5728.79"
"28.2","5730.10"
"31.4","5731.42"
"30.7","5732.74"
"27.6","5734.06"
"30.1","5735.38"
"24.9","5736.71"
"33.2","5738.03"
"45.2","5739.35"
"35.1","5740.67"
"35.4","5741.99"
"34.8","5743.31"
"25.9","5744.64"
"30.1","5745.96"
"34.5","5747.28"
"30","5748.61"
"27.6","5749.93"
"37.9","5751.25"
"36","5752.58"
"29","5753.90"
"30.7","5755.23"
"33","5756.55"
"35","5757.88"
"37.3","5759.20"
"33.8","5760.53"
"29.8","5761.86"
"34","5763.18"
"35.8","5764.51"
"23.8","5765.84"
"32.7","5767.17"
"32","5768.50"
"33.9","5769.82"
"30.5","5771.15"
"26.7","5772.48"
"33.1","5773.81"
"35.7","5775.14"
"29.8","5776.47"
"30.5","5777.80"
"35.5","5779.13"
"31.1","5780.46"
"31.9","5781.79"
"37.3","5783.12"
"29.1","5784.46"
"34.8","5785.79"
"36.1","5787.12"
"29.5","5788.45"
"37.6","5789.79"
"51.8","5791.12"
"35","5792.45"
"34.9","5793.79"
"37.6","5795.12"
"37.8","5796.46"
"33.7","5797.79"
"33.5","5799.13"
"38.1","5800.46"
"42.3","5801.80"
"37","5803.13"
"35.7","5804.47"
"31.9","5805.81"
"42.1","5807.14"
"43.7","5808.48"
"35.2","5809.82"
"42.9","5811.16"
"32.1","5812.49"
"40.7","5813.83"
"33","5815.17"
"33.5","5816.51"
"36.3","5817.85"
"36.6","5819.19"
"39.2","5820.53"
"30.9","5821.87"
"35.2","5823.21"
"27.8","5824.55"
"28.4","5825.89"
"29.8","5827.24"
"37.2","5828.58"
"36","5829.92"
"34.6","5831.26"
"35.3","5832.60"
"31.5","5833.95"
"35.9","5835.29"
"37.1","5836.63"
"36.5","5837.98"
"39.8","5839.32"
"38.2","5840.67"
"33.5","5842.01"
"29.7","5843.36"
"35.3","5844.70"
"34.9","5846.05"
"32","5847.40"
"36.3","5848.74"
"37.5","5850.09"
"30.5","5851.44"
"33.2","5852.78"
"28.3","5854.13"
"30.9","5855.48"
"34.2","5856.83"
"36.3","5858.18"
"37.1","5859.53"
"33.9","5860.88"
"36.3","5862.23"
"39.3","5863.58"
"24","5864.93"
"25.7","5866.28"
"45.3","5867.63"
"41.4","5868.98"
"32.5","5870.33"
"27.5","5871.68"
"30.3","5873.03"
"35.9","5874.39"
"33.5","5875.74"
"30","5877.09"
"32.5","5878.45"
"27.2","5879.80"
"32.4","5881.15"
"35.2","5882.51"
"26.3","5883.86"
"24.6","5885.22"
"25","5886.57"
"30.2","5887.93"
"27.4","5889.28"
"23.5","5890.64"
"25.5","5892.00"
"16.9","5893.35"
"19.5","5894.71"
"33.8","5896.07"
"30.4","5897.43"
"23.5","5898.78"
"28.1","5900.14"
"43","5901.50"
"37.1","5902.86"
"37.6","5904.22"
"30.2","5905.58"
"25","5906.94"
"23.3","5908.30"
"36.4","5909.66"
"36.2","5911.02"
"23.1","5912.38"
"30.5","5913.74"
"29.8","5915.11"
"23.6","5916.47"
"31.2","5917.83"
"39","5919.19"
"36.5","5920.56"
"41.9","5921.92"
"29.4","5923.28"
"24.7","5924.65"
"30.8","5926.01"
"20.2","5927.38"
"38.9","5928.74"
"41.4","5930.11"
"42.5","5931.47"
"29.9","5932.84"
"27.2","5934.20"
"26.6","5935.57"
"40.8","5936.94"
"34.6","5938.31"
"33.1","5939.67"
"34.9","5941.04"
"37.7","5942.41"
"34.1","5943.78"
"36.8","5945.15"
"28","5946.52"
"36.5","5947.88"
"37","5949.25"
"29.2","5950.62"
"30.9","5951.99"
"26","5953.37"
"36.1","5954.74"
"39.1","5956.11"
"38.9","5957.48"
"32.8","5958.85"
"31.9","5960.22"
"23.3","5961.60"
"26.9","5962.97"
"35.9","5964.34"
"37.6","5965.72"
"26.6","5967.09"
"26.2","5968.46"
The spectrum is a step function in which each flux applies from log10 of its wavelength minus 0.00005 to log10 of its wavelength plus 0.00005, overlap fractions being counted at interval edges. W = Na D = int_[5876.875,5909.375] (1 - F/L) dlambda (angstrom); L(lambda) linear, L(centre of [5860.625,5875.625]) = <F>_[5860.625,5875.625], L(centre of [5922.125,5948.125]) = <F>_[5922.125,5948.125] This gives 4.7 angstrom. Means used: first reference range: 33.8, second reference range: 33.2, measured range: 28.7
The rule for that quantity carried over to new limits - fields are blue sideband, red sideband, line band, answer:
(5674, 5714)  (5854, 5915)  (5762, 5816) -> -4.2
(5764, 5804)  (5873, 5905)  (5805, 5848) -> -3.8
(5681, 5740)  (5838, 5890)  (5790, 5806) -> -2.1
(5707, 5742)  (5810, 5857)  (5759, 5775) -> 1.3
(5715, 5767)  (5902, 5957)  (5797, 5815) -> -2.6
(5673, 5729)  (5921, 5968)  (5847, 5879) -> -0.1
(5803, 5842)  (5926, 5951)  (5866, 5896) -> 4.4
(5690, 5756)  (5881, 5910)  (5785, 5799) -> -2.3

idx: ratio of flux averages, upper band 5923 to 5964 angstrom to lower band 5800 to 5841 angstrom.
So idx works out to 0.91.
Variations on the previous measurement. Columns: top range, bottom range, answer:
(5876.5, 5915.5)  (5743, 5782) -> 0.91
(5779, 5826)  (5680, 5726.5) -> 1.05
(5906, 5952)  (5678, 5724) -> 0.94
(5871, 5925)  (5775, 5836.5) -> 0.85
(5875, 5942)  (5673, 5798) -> 0.92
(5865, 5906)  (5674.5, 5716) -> 0.87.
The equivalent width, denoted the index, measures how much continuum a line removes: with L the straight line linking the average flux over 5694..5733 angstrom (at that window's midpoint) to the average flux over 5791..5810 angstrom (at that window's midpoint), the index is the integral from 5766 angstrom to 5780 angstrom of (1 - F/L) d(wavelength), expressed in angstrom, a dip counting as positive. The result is 1.8 angstrom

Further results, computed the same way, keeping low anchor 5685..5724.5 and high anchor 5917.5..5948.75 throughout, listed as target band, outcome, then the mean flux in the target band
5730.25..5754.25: 1.7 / 32.1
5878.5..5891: 2.1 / 28.3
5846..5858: 0.4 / 33.1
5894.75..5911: 1.2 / 31.4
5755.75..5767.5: 0.6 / 32.8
